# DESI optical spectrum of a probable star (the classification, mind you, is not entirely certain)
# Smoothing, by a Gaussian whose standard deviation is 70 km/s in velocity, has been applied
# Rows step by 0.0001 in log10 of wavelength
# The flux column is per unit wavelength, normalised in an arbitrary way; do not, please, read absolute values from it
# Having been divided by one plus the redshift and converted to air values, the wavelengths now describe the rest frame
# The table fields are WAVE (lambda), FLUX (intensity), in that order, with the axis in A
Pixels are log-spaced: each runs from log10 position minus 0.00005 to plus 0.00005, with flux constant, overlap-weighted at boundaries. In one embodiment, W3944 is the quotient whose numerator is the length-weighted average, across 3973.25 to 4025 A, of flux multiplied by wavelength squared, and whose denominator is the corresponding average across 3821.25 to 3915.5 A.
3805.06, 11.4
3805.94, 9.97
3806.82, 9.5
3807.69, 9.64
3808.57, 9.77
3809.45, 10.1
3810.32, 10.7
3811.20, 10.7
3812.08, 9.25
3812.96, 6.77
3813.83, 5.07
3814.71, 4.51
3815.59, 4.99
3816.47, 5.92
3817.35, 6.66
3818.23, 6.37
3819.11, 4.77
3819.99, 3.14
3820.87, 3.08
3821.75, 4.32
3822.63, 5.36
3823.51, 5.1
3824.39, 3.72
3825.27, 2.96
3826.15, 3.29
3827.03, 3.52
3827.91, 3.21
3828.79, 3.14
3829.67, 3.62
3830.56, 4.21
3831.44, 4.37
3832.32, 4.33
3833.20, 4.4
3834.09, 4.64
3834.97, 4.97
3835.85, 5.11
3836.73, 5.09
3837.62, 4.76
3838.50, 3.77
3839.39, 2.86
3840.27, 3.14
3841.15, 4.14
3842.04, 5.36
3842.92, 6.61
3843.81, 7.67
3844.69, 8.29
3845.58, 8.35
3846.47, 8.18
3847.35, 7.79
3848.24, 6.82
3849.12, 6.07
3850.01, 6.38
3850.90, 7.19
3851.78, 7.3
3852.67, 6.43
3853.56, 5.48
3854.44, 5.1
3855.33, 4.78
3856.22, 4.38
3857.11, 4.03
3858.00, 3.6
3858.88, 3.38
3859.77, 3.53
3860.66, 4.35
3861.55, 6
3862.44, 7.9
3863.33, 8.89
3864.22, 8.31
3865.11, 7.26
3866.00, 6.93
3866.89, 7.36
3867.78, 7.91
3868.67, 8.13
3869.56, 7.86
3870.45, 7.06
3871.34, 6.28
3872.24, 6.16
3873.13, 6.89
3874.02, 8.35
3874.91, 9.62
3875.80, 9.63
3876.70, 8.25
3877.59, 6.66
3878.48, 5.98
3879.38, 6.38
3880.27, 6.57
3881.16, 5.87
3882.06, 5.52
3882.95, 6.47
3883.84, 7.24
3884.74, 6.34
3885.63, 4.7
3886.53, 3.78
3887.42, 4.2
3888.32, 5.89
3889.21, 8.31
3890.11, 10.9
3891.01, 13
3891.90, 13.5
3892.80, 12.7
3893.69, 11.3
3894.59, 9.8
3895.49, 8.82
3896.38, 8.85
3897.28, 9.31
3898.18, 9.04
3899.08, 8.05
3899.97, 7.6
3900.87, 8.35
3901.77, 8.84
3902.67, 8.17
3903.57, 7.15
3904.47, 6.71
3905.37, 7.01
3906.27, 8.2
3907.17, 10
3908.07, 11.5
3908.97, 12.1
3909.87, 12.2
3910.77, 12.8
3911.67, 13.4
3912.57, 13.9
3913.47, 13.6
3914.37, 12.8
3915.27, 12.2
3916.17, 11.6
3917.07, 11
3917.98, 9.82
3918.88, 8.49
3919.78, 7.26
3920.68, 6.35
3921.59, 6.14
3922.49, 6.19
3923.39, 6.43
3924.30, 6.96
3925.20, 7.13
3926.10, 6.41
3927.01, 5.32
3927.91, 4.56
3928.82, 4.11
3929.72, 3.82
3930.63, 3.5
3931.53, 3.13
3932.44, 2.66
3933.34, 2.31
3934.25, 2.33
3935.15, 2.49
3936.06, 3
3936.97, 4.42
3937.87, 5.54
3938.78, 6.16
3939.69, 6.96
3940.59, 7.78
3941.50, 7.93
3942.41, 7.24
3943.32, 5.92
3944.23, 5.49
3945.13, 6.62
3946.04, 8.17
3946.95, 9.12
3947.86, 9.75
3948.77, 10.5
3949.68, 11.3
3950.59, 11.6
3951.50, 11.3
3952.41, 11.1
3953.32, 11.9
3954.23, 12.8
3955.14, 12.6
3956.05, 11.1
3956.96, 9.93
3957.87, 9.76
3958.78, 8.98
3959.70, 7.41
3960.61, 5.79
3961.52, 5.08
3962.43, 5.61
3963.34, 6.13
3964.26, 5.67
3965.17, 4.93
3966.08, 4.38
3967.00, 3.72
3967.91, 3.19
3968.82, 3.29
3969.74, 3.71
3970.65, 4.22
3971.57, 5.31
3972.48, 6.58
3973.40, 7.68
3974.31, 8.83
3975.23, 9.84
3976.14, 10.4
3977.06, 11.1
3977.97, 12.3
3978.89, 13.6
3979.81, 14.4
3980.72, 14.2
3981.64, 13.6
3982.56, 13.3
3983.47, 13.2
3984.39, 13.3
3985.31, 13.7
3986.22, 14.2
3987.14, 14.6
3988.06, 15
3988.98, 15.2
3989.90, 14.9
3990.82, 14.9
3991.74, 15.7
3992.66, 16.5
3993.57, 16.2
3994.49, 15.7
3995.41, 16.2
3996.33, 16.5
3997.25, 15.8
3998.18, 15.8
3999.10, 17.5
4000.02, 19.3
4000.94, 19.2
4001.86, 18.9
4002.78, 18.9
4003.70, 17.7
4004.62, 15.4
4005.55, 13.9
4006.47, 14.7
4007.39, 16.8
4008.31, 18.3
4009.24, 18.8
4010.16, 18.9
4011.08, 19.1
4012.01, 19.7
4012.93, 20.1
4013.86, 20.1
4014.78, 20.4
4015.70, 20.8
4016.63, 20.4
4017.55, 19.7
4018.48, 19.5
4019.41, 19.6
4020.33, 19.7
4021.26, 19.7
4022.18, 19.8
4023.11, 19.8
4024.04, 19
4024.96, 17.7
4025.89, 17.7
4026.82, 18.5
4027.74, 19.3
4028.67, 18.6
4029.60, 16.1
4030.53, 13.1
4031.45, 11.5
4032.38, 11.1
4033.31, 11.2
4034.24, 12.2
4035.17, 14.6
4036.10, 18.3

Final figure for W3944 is 2.47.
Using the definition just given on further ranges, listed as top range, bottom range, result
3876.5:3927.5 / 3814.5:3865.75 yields 1.71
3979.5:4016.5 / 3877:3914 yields 1.98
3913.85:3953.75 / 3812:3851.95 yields 1.46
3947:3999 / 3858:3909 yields 1.47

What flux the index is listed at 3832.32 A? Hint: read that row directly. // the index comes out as 4.33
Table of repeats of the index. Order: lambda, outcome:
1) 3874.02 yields 8.35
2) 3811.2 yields 10.7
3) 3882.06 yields 5.52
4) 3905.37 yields 7.01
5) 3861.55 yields 6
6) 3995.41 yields 16.2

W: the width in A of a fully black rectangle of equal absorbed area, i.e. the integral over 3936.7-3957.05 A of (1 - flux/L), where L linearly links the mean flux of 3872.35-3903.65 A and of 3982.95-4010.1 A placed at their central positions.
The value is 5.82 A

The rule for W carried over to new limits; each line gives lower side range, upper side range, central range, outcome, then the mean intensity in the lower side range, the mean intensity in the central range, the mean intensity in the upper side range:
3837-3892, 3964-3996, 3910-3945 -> 7.0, 6.56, 7.07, 11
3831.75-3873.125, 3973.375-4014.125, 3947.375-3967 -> 6.2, 5.97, 8.81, 15.5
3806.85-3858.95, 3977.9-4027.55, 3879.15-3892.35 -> 2.8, 5.62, 7.26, 17.1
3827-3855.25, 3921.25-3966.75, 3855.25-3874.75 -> -2.2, 5.41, 6.41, 6.9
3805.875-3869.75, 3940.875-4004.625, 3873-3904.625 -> -0.6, 5.89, 8.05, 11.1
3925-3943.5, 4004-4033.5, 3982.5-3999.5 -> -2.0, 4.85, 15.2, 17.8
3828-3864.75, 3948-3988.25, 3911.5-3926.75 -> -2.7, 5.46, 9.27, 9.54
